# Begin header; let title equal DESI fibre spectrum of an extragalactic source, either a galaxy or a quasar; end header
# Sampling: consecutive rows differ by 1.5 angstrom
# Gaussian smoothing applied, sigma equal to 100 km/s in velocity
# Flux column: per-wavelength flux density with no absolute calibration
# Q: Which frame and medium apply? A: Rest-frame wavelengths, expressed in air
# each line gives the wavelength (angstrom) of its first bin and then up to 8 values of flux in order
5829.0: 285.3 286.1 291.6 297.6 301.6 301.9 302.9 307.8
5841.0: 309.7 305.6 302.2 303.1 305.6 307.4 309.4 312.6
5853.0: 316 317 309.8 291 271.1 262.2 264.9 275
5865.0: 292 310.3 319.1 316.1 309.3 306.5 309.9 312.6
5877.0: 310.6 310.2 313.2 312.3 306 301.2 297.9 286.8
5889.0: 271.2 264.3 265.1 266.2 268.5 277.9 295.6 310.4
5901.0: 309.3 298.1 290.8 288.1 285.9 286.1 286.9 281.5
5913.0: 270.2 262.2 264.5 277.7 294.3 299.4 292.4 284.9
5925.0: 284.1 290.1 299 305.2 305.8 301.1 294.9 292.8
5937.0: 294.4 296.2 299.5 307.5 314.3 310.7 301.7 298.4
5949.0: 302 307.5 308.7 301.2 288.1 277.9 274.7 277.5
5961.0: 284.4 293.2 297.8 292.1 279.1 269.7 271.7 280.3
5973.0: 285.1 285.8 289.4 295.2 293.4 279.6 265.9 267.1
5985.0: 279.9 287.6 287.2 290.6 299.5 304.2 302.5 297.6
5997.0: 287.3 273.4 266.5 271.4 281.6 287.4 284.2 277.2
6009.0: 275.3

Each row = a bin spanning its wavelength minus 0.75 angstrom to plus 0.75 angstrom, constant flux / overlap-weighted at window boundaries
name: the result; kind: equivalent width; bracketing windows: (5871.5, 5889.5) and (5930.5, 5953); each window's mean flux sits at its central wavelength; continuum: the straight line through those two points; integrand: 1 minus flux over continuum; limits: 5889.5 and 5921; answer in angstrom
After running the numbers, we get 2.1 angstrom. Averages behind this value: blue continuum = 304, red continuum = 302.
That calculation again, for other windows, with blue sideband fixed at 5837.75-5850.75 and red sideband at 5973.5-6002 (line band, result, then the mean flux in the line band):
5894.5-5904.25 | 0.1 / 294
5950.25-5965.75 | 0.0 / 291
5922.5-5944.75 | -0.4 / 298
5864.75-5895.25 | 0.3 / 298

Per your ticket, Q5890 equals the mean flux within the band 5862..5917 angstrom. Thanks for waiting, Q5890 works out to 292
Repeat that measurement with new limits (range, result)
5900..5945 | 292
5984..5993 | 290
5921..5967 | 296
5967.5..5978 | 282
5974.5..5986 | 282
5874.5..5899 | 292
